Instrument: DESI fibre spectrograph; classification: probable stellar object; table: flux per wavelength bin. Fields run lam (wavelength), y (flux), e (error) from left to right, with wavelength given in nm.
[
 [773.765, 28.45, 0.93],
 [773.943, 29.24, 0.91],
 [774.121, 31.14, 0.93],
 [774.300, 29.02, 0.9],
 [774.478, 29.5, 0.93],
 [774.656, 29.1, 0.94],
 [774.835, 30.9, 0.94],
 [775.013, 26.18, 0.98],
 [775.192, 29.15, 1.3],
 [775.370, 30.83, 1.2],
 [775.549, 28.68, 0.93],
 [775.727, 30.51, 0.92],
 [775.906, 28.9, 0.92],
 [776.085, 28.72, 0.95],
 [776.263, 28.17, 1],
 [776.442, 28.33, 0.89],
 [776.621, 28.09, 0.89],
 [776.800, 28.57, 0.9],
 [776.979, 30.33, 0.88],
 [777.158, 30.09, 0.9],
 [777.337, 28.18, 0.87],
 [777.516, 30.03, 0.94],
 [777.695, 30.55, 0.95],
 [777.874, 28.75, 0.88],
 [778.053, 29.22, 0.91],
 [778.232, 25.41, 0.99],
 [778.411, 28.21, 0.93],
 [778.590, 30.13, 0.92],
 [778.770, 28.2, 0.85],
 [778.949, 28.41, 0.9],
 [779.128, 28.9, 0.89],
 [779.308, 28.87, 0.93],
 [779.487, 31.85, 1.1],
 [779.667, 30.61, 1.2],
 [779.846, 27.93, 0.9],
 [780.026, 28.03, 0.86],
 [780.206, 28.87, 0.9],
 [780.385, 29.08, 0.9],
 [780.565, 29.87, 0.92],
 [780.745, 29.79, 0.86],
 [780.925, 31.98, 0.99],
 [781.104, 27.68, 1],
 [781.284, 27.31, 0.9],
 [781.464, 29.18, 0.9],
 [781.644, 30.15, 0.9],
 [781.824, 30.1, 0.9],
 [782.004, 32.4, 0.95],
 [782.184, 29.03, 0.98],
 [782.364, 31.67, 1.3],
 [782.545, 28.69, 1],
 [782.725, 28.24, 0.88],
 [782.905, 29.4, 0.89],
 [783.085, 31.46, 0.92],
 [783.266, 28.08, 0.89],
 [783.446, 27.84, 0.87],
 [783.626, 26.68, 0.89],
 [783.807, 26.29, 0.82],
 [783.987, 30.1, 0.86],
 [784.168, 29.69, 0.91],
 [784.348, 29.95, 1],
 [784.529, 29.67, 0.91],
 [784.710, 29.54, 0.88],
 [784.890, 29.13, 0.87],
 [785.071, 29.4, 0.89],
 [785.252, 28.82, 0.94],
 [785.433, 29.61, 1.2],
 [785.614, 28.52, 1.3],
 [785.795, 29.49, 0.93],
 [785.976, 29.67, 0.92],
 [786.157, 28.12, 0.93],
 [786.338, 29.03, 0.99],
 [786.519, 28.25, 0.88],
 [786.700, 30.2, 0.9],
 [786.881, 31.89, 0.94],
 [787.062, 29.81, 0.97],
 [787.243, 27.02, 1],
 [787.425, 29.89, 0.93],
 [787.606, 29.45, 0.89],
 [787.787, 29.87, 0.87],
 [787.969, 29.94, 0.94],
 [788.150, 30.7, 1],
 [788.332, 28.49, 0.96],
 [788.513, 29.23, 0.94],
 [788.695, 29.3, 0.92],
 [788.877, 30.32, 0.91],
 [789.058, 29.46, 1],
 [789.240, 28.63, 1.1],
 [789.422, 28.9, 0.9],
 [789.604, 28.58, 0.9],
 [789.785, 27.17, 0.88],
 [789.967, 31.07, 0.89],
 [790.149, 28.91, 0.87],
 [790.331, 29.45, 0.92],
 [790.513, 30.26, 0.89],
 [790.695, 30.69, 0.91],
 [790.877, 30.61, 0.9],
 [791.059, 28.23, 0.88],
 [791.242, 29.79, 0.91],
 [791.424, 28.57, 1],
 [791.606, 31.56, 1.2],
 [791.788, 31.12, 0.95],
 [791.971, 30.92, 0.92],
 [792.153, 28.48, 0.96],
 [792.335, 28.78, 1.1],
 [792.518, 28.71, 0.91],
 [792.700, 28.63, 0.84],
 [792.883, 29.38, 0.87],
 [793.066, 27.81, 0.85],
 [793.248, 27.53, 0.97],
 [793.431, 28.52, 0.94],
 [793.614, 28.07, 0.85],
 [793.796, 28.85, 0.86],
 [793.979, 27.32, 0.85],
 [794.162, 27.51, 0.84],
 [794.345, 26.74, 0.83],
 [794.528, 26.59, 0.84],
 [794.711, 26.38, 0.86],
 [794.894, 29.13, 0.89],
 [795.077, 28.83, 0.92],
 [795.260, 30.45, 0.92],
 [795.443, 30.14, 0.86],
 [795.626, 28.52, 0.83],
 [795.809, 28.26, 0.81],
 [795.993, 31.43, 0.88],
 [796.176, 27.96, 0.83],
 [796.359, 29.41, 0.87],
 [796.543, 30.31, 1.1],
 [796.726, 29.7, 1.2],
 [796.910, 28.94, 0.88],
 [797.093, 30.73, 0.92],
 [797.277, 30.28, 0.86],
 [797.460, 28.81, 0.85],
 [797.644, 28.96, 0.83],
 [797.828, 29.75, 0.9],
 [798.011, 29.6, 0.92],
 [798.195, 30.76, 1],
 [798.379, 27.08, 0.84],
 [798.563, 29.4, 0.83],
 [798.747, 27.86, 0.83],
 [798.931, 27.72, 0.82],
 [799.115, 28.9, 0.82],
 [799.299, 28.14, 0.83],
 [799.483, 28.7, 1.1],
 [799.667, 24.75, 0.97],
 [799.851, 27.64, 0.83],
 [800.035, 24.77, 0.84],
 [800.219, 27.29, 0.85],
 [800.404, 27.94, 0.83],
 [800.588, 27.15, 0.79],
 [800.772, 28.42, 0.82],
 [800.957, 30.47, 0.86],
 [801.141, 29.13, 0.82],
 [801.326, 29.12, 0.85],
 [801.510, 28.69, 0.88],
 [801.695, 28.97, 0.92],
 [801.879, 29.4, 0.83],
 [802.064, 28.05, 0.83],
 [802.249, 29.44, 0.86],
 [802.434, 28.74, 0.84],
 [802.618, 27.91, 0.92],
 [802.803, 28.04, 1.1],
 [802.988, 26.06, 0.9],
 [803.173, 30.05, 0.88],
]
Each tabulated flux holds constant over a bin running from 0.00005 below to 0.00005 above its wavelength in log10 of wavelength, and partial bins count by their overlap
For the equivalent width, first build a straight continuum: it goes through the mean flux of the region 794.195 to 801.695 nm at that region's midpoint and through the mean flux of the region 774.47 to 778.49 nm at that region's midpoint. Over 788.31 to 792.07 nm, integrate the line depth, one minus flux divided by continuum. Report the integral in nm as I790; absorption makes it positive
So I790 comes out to -0.11 nm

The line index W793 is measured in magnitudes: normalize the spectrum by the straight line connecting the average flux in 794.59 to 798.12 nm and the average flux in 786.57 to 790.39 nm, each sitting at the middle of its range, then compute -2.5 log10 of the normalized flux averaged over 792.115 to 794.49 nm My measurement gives 0.05 mag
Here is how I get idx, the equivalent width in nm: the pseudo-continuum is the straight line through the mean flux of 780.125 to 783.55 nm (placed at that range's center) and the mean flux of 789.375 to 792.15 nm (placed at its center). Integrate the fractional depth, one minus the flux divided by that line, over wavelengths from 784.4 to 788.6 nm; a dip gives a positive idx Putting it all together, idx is 0.032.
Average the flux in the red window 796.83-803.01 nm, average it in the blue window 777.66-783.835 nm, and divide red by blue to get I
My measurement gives 1.0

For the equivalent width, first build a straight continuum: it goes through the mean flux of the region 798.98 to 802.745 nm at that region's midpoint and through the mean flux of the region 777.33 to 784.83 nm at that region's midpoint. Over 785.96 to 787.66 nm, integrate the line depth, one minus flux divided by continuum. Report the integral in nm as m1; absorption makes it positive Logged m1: -0.02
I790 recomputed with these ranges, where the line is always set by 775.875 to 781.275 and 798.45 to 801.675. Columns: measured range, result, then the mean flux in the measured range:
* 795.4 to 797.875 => -0.12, 29.5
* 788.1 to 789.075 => -0.03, 29.5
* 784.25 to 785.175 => -0.03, 29.5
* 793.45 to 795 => 0.04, 27.6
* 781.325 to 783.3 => -0.07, 29.8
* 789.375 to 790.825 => -0.05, 29.4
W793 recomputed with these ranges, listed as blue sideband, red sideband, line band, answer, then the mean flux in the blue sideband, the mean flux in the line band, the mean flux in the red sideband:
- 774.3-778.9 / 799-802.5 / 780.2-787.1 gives -0.02 mag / 29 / 29.4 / 28.2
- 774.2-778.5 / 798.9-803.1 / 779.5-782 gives -0.02 mag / 29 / 29.5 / 28.1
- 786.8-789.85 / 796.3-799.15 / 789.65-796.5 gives 0.01 mag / 29.3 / 29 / 29.3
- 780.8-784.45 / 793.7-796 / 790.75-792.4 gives -0.04 mag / 29.3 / 29.8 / 28.4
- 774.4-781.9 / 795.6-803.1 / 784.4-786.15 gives -0.01 mag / 29.1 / 29.3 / 28.6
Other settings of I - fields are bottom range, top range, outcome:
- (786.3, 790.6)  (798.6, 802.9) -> 0.96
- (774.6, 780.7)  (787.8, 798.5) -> 1.00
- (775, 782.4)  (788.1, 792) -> 1.01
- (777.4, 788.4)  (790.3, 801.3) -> 0.98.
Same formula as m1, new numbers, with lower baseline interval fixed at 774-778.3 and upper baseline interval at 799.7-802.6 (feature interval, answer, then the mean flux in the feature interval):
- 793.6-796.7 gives -0.02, 28.6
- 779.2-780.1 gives -0.01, 29.5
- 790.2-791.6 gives -0.06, 29.7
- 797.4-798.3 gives -0.04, 29.6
